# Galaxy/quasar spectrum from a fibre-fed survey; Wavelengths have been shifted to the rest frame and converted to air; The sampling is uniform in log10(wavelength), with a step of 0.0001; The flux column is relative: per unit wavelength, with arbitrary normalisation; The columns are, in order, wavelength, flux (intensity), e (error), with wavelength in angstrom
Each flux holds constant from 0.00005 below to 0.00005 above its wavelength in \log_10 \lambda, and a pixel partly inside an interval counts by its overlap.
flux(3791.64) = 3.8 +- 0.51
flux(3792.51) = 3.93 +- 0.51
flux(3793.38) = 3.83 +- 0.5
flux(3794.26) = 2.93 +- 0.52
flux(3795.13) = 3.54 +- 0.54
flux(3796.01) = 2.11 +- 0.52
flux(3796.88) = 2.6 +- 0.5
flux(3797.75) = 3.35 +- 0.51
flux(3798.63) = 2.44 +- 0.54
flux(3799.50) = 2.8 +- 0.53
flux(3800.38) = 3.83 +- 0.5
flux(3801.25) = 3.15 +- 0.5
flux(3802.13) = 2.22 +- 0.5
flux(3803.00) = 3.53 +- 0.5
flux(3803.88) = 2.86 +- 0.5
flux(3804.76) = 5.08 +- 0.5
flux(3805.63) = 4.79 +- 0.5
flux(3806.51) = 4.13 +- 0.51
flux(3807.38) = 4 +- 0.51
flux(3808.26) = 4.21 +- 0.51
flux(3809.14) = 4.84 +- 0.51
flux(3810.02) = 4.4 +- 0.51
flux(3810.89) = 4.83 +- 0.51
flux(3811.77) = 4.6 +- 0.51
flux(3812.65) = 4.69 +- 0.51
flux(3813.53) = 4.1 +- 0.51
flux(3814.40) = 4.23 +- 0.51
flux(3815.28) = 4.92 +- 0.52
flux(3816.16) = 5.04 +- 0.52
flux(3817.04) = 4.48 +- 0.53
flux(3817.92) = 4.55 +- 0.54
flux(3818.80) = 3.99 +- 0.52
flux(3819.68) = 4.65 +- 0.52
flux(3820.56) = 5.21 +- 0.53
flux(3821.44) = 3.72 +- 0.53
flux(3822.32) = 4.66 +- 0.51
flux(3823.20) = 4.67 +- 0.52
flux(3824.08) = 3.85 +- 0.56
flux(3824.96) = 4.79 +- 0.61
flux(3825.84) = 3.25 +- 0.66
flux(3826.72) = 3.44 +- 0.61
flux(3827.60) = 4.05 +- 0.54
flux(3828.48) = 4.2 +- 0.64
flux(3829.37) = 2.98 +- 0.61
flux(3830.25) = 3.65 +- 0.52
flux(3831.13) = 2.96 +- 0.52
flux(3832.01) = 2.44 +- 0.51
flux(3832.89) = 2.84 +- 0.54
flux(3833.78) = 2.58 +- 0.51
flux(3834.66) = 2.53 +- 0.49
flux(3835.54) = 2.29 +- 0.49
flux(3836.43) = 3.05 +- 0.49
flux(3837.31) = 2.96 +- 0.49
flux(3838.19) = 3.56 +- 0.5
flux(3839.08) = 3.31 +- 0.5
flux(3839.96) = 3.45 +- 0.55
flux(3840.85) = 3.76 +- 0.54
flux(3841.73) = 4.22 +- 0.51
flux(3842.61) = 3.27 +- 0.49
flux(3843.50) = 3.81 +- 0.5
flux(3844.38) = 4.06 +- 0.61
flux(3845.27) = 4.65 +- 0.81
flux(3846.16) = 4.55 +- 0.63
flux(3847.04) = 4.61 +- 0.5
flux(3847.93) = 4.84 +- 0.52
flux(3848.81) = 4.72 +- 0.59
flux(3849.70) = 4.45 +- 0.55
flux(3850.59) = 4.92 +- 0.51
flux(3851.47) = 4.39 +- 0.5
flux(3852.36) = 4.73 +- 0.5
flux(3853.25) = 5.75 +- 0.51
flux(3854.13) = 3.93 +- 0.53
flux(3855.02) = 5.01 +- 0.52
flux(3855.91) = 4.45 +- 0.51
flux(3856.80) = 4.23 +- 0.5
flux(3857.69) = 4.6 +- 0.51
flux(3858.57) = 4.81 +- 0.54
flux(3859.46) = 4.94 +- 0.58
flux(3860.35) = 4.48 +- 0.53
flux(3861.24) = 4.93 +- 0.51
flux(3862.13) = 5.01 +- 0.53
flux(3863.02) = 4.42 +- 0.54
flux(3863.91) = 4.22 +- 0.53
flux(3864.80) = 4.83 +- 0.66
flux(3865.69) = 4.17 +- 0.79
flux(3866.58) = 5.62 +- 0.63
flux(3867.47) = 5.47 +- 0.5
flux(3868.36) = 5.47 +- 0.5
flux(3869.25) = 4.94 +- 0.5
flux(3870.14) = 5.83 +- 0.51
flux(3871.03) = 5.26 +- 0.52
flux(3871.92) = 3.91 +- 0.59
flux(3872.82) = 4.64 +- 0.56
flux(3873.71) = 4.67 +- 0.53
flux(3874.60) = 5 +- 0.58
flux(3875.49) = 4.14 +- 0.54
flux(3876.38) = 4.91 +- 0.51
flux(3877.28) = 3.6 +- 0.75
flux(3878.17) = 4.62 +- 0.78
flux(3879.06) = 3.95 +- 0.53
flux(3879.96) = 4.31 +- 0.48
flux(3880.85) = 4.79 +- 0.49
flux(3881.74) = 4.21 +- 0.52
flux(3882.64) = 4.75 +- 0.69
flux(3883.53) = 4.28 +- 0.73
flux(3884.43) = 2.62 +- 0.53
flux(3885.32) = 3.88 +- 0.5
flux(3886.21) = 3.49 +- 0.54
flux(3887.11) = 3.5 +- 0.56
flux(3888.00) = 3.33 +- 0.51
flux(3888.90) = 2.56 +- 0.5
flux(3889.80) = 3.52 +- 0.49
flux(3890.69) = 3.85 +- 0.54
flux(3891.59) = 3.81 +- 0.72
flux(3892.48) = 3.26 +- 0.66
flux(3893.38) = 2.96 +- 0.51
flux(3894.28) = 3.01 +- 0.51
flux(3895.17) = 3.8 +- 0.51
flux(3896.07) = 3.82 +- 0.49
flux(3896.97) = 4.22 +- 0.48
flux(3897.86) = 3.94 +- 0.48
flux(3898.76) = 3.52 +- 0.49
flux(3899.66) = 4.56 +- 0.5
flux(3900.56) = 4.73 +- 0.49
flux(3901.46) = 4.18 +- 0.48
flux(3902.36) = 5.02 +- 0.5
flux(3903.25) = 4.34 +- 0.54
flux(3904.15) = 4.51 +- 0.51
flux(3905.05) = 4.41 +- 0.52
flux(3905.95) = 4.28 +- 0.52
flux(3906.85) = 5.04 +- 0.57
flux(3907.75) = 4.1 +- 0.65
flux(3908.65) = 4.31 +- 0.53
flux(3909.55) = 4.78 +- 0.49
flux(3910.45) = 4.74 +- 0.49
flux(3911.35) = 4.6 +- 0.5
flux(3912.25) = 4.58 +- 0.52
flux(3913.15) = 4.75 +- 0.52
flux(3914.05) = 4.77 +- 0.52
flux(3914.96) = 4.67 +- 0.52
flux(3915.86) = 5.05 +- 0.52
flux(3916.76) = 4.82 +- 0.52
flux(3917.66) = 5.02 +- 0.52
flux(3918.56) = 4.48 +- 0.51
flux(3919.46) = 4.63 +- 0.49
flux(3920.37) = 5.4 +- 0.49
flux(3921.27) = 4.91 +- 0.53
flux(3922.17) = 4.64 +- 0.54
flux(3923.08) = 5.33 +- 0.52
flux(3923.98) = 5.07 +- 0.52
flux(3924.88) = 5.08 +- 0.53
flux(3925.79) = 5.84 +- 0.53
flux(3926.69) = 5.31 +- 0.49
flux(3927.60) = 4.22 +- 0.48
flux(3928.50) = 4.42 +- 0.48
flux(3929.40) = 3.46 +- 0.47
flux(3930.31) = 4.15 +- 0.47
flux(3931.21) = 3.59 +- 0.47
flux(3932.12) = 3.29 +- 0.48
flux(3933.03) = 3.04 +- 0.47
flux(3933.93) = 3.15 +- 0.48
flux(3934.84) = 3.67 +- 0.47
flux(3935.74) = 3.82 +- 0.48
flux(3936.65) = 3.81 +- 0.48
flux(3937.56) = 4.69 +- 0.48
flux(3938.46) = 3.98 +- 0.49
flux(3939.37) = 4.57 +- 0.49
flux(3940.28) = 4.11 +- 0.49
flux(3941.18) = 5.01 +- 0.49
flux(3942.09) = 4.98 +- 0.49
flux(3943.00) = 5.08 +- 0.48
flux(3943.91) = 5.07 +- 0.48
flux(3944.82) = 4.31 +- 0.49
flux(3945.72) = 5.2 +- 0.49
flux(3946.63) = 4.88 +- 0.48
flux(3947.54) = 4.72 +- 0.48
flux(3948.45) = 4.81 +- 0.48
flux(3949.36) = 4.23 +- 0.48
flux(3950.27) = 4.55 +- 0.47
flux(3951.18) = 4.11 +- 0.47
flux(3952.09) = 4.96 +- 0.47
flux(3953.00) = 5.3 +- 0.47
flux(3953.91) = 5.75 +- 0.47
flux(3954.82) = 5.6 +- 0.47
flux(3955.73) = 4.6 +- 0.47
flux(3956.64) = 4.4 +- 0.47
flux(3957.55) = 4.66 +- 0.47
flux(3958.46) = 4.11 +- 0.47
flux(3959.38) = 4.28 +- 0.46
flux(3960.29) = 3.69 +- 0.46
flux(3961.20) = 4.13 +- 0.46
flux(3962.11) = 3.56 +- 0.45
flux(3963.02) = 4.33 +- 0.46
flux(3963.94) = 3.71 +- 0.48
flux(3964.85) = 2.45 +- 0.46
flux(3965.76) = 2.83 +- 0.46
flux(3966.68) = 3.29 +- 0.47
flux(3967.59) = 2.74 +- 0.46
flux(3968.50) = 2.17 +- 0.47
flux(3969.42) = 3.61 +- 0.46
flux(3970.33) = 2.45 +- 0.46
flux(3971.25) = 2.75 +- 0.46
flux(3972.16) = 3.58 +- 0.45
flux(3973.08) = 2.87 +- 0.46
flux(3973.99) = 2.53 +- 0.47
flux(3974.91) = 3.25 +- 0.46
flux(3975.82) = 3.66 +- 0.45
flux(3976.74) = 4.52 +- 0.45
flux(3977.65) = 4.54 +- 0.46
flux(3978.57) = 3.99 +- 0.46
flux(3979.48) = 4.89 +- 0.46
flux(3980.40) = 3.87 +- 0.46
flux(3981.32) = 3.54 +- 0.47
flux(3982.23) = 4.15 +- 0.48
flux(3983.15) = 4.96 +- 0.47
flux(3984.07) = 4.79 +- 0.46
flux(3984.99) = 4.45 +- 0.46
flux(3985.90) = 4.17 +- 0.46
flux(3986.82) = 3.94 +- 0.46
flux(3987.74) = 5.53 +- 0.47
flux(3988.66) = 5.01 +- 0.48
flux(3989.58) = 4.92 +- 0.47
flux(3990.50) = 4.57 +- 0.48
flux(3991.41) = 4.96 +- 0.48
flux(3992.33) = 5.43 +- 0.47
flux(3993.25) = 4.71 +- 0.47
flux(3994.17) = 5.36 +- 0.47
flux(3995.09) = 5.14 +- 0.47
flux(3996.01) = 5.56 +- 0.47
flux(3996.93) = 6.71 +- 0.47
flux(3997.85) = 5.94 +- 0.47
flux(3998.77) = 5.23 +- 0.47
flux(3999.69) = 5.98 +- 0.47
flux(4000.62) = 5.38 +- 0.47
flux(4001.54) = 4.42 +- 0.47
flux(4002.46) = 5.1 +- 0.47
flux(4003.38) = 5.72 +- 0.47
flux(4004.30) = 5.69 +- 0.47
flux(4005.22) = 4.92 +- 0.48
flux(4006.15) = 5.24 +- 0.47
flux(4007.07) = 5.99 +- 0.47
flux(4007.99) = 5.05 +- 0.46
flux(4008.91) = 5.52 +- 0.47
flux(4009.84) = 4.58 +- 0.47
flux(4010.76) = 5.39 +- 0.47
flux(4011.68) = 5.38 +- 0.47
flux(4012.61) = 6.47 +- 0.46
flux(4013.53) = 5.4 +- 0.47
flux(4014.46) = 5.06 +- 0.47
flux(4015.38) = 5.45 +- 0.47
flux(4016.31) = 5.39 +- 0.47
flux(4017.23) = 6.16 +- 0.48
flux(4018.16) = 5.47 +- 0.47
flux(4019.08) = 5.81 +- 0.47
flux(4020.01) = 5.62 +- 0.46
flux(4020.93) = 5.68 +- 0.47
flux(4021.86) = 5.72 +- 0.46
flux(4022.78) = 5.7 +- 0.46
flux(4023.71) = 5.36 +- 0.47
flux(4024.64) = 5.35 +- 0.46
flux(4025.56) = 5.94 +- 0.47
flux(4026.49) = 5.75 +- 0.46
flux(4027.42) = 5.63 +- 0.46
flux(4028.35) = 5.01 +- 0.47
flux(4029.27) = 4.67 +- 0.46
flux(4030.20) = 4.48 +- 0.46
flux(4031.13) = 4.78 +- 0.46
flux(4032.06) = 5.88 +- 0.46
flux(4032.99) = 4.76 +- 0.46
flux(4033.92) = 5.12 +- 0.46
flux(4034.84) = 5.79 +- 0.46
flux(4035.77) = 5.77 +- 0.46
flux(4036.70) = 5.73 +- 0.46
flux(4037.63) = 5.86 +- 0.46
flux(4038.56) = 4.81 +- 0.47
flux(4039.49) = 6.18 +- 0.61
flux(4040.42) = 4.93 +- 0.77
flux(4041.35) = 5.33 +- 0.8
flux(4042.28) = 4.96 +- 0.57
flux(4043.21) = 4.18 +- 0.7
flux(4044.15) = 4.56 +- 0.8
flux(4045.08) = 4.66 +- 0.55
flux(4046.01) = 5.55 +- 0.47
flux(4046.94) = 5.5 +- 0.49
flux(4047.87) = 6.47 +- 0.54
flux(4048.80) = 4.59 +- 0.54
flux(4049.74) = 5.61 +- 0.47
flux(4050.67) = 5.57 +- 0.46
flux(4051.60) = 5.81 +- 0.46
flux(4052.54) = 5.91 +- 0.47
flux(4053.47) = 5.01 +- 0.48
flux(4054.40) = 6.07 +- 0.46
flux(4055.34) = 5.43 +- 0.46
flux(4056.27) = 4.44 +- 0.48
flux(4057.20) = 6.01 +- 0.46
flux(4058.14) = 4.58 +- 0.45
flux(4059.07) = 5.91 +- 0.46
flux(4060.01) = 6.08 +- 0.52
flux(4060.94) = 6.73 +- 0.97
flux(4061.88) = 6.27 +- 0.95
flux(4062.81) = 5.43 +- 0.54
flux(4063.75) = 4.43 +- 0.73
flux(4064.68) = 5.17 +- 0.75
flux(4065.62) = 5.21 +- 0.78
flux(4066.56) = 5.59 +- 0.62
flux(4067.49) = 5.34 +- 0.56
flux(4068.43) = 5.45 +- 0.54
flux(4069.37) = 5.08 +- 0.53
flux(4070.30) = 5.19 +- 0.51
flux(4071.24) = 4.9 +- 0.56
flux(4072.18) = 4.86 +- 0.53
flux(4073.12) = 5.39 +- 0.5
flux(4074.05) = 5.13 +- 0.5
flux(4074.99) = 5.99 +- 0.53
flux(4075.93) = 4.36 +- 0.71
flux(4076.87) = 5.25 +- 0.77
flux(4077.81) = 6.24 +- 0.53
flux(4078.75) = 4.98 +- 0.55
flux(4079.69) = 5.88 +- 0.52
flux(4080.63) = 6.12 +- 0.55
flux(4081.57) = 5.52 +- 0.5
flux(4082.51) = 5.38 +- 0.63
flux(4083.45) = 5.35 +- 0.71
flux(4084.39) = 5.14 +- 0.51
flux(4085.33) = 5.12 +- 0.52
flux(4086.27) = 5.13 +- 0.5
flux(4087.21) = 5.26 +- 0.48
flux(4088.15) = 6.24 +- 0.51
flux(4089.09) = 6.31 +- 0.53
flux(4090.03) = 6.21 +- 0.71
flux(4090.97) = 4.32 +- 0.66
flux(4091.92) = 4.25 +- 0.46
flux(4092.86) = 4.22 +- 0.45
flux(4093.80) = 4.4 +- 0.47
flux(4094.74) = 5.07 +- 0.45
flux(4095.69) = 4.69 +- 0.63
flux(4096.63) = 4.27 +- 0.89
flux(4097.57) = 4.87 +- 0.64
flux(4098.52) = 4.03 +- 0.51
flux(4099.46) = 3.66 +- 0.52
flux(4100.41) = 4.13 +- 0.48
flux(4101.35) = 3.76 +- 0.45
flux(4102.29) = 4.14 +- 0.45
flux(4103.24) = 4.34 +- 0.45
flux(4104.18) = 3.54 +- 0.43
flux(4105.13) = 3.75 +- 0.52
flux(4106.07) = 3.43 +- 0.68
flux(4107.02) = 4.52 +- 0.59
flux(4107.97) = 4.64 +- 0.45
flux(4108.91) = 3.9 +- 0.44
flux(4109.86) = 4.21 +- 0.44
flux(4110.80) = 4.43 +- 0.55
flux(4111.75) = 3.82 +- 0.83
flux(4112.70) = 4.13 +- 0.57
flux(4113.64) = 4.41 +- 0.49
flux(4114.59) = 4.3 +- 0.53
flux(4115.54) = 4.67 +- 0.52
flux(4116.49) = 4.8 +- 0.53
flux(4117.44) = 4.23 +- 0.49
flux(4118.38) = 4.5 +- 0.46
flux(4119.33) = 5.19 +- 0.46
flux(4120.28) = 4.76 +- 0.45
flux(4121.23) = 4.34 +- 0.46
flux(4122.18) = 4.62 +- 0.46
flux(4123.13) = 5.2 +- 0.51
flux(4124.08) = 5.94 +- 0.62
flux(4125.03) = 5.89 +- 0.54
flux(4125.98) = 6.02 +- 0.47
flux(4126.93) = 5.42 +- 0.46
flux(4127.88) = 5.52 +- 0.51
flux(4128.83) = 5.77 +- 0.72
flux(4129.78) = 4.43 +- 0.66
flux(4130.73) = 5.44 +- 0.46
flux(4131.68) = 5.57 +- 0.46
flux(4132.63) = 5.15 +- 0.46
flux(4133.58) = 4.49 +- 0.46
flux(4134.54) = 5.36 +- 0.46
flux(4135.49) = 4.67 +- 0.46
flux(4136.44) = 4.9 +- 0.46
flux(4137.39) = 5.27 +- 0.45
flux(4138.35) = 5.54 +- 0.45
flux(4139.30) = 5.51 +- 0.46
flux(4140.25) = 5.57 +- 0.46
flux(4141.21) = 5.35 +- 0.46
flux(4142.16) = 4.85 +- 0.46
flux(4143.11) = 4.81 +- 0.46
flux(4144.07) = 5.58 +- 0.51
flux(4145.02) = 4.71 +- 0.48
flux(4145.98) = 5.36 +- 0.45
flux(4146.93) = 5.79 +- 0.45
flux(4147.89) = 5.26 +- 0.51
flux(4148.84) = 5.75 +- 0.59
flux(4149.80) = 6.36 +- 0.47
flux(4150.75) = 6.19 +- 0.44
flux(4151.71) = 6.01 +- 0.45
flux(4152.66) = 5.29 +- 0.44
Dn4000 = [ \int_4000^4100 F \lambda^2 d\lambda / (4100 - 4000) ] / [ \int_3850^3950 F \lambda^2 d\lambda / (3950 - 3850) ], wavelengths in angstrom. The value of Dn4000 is 1.3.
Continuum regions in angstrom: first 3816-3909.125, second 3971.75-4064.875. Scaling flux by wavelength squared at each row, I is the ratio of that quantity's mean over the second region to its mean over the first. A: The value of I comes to 1.3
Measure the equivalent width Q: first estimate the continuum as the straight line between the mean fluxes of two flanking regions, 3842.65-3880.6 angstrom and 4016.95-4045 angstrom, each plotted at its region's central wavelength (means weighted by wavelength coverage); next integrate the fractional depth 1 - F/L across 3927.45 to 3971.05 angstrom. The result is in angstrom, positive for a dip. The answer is 7.86 angstrom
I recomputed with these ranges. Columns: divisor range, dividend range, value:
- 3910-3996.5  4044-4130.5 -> 1.24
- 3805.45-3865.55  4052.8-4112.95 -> 1.35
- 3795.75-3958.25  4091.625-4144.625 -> 1.25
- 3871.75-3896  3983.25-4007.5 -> 1.41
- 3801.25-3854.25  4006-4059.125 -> 1.49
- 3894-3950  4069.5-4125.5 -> 1.17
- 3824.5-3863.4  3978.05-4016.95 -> 1.38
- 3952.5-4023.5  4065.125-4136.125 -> 1.11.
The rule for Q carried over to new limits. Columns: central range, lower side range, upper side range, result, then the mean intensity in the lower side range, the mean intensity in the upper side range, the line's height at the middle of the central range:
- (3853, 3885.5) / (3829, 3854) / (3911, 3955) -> -4.8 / 3.77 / 4.6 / 4.02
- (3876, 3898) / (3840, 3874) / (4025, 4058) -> 4.4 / 4.63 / 5.33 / 4.75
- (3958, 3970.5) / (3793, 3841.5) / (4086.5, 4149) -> 2.5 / 3.73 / 4.84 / 4.27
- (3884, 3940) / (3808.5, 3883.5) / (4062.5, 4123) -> 2.8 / 4.29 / 4.81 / 4.43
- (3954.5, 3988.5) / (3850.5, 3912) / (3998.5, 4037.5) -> 8.1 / 4.36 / 5.42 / 5.06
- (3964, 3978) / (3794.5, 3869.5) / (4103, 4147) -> 4.1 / 4.08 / 4.86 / 4.45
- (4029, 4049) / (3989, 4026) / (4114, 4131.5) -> 0.4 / 5.44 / 5.06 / 5.33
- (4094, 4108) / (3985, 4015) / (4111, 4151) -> 2.6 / 5.25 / 5.12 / 5.15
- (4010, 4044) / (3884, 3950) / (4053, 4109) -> -4.3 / 4.29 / 5.04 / 4.8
